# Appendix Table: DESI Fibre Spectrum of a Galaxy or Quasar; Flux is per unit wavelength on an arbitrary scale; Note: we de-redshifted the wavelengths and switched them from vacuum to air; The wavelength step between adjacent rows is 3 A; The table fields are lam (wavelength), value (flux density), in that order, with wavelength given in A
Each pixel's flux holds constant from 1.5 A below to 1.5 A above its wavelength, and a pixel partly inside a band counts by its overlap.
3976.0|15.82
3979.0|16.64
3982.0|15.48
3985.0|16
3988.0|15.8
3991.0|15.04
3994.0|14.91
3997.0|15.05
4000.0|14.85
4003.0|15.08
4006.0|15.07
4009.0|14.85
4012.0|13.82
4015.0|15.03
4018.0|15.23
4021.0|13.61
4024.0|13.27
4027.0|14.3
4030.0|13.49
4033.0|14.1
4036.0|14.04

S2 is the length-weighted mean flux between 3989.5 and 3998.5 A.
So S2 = 15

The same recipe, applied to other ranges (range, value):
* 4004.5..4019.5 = 14.8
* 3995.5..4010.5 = 15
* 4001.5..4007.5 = 15.1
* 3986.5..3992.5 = 15.4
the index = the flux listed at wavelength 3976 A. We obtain 15.82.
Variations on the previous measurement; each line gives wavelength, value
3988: 15.8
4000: 14.85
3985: 16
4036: 14.04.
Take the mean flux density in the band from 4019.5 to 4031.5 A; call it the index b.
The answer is 13.7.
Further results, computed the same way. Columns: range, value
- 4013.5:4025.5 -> 14.3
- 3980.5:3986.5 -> 15.7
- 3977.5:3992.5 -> 15.8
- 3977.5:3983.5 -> 16.1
